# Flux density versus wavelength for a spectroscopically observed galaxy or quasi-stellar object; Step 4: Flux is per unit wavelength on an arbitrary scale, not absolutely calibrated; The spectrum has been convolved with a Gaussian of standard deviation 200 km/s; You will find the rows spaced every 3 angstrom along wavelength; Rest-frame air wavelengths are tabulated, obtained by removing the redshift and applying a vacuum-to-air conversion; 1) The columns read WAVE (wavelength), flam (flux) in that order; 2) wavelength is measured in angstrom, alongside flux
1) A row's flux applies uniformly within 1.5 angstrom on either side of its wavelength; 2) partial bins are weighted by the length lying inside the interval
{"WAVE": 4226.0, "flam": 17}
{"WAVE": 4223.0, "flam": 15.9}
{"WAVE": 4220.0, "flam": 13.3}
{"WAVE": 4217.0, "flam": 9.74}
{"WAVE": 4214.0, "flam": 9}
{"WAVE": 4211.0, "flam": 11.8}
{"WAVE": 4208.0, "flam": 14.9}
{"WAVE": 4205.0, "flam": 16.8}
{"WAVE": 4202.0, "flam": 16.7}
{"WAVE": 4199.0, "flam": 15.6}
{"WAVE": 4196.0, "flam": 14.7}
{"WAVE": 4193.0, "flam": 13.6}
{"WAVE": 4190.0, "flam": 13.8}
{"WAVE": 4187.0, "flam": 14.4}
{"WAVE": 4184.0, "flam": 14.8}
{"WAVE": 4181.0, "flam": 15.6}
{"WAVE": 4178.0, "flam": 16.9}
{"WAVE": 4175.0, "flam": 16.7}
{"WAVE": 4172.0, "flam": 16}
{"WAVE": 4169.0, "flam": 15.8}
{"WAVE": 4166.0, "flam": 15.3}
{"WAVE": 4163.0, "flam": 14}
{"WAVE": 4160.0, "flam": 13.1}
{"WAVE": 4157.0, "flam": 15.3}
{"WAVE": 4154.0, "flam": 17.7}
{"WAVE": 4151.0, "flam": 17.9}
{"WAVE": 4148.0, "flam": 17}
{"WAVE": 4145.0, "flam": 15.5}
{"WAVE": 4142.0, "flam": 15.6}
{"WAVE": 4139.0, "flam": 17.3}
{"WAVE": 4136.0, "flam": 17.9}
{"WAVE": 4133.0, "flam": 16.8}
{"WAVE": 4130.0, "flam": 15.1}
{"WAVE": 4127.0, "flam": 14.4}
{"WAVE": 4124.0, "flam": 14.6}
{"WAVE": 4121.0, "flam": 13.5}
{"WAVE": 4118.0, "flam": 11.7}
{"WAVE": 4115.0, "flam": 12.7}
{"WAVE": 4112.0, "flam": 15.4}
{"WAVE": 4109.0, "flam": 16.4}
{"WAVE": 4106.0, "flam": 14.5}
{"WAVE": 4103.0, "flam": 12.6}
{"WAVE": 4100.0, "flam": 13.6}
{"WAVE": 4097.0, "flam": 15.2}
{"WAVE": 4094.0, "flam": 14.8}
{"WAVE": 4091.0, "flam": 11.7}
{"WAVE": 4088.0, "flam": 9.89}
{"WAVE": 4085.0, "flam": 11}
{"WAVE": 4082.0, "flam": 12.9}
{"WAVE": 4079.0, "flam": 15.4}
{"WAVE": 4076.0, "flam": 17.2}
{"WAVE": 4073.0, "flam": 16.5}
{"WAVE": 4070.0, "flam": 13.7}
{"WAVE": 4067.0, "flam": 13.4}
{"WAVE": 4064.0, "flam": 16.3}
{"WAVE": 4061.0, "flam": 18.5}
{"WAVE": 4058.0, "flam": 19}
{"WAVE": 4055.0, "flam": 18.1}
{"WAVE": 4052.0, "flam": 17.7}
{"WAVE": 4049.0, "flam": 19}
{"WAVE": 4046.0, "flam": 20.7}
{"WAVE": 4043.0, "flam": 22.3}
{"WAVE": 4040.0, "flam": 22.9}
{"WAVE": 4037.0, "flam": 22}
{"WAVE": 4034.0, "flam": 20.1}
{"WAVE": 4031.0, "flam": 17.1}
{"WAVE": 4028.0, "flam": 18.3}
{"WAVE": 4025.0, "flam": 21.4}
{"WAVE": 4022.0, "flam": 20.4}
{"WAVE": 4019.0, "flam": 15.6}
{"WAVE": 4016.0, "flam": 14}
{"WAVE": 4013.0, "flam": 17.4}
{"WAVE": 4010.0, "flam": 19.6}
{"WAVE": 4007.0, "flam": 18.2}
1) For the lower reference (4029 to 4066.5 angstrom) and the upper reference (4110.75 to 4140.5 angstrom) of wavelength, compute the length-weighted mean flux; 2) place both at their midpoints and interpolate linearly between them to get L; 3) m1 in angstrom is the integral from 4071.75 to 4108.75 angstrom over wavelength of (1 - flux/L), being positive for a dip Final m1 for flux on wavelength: 6.7 angstrom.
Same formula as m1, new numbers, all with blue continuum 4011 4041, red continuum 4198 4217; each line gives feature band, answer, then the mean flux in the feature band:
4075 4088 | 2.9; 13.5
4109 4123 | 2.3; 13.7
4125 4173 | -1.6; 15.9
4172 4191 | -1.3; 15.5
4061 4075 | 1.8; 15.4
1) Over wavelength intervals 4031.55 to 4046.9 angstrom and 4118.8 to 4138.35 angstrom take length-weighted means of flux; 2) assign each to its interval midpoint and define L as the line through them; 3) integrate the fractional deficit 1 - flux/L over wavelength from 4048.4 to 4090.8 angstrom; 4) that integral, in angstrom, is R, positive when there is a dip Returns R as 8.7 angstrom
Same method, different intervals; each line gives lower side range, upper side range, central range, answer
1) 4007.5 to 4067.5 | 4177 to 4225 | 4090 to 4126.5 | 6.2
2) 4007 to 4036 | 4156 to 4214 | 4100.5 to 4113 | 1.4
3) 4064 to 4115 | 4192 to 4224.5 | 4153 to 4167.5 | -1.1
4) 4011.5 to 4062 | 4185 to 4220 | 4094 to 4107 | 2.3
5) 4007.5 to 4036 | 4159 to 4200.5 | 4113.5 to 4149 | 1.9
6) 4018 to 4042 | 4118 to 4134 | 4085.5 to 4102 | 3.4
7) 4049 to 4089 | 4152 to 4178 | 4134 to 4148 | -0.9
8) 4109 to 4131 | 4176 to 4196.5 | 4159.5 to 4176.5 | -0.7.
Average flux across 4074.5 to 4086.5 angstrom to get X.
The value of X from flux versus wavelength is 14.1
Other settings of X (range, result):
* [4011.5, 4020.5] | 15.7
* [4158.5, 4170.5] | 14.6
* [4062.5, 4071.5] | 14.5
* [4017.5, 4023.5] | 18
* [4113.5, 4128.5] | 13.4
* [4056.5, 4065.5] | 17.9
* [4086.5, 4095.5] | 12.1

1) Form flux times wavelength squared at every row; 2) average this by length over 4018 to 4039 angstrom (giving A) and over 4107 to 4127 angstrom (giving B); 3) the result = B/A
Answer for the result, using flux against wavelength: 0.76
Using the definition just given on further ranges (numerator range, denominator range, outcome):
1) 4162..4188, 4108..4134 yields 1.11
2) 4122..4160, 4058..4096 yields 1.15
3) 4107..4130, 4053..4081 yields 0.89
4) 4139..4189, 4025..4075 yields 0.90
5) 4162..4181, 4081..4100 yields 1.30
